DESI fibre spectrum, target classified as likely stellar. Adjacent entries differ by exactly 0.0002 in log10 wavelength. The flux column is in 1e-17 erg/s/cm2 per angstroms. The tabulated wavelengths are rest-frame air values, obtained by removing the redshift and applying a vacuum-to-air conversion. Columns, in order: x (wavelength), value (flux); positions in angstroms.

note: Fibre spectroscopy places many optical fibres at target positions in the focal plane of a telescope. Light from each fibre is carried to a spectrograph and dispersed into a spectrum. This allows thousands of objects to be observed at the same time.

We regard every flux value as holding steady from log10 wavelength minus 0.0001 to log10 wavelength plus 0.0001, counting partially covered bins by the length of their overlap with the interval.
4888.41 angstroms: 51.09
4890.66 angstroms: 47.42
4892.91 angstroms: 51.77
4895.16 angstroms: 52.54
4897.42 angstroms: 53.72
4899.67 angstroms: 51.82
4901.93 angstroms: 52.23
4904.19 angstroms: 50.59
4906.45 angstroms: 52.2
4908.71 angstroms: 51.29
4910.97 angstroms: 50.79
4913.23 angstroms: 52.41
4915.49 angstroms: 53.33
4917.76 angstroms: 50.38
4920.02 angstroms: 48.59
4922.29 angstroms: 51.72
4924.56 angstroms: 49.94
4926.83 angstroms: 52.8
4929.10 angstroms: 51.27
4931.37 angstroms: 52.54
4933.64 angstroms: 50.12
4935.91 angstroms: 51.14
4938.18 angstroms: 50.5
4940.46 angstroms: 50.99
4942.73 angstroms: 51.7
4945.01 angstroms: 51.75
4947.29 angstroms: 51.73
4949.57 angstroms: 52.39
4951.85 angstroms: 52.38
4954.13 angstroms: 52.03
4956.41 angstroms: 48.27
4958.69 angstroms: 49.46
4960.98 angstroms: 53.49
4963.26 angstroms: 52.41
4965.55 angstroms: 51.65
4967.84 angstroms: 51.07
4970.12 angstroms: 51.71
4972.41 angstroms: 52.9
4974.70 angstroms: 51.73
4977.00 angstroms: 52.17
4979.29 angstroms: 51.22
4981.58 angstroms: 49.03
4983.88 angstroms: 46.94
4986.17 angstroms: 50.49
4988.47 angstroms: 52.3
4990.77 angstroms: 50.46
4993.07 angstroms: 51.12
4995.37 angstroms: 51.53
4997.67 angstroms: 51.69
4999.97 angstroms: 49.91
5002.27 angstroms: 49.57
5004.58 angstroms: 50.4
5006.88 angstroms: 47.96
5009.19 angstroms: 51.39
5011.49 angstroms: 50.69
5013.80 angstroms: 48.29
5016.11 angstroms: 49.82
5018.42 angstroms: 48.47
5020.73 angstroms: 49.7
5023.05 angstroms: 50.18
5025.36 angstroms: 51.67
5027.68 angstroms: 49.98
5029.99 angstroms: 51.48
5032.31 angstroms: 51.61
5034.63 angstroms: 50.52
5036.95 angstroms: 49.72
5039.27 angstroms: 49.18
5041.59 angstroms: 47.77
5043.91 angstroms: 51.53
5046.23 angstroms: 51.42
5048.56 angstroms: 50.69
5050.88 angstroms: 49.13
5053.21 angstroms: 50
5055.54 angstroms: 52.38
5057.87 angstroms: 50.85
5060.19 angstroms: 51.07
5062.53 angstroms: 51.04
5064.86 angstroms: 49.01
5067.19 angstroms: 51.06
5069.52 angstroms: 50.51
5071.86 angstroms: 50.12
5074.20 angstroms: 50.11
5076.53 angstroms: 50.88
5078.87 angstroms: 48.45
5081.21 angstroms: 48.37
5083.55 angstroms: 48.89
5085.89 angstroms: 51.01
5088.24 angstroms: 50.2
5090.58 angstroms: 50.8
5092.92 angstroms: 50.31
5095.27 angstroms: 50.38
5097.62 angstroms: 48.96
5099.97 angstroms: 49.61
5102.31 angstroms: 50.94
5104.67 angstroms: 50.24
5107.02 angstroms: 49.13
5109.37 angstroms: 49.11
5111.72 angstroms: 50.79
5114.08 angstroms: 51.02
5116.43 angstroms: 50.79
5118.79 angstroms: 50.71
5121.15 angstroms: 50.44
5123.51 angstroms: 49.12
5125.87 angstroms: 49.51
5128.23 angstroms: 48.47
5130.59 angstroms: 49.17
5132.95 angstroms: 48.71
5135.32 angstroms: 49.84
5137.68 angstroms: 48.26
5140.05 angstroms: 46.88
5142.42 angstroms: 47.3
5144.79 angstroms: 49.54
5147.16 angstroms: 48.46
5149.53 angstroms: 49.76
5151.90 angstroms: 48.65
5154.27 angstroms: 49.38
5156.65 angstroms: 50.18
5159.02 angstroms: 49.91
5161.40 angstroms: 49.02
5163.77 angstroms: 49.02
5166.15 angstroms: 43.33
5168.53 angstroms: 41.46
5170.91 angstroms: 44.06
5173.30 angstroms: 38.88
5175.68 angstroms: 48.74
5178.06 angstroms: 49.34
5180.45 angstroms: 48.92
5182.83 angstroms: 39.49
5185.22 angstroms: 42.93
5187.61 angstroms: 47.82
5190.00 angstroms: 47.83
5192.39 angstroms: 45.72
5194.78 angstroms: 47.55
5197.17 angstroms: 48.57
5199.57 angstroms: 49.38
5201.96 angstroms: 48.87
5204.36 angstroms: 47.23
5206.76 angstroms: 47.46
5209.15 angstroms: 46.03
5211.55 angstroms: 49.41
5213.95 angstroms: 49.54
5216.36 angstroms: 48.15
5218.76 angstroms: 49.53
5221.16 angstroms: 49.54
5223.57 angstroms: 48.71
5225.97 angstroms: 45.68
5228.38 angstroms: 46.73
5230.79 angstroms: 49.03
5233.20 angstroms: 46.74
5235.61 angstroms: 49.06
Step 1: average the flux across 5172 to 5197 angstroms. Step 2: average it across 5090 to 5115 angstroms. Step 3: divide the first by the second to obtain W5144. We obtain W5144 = 0.9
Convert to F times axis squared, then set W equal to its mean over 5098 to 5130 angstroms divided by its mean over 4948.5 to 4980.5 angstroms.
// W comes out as 1.0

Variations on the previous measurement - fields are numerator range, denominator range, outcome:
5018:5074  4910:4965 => 1.03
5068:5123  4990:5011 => 1.03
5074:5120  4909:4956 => 1.04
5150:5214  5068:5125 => 0.97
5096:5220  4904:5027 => 1.02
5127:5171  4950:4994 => 1.01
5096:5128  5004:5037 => 1.03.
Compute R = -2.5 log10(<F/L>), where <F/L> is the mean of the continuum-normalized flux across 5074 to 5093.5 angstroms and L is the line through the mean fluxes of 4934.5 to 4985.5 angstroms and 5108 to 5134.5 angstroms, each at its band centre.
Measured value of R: 0.01 mag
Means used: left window 51.2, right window 49.8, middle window 49.9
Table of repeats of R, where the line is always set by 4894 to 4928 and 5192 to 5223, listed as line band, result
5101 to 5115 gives -0.017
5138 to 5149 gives 0.020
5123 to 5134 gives 0.004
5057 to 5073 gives -0.014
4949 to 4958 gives 0.000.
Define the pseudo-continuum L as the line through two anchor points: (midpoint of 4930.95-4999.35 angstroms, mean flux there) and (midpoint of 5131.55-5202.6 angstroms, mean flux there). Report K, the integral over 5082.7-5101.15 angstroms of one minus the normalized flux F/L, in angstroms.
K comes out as -0.5 angstroms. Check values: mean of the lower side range 51.2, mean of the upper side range 47.3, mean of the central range 50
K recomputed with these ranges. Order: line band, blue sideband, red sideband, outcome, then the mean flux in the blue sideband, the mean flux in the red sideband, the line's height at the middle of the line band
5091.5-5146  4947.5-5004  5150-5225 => -1.15 angstroms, 51.1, 47.3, 48.5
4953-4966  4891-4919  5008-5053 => -0.03 angstroms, 51.8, 50.2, 51.1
